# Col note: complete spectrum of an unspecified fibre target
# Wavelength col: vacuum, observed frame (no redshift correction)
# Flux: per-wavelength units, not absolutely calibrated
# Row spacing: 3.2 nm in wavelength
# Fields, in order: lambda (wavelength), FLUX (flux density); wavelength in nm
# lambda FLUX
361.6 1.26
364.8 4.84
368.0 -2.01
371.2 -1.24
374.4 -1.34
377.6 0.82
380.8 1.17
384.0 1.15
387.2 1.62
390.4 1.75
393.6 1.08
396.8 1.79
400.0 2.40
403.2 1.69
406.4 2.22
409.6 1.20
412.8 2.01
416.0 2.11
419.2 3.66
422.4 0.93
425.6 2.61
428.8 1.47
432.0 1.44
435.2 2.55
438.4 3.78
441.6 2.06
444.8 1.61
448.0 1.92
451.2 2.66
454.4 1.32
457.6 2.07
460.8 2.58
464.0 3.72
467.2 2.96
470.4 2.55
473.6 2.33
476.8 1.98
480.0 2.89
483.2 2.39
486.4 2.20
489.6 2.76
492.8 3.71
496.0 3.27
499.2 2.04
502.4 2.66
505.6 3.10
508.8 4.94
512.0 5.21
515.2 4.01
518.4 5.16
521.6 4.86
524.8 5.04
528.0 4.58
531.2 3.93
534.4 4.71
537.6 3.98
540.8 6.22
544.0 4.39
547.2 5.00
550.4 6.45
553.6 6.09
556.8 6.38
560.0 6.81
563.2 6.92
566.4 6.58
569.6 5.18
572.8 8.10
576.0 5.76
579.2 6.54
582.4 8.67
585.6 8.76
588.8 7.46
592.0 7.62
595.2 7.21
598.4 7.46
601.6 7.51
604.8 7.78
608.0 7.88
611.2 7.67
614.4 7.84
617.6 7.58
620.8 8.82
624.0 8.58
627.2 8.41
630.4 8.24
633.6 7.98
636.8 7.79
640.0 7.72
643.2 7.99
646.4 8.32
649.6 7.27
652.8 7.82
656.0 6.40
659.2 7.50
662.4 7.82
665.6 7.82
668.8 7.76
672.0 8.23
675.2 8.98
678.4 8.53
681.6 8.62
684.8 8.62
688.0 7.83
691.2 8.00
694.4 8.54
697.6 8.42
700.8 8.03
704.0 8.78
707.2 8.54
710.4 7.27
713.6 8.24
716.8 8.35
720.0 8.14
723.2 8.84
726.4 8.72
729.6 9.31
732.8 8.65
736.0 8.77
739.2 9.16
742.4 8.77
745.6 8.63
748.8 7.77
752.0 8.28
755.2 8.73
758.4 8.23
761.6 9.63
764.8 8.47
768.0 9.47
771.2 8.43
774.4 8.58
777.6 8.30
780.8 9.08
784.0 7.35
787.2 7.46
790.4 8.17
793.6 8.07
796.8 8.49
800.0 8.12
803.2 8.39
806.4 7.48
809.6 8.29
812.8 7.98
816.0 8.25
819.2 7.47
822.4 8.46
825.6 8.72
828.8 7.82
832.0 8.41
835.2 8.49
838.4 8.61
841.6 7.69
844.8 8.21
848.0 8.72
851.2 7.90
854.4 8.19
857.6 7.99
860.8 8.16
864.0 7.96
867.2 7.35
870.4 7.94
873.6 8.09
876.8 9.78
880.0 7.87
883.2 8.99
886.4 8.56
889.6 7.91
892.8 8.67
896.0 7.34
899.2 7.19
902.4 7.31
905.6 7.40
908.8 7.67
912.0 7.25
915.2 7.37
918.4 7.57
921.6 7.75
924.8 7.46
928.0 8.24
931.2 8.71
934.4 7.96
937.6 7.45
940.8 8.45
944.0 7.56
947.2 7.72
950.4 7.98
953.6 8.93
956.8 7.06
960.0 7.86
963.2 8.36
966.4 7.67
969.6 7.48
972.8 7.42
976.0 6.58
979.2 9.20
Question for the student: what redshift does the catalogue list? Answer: 0.27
